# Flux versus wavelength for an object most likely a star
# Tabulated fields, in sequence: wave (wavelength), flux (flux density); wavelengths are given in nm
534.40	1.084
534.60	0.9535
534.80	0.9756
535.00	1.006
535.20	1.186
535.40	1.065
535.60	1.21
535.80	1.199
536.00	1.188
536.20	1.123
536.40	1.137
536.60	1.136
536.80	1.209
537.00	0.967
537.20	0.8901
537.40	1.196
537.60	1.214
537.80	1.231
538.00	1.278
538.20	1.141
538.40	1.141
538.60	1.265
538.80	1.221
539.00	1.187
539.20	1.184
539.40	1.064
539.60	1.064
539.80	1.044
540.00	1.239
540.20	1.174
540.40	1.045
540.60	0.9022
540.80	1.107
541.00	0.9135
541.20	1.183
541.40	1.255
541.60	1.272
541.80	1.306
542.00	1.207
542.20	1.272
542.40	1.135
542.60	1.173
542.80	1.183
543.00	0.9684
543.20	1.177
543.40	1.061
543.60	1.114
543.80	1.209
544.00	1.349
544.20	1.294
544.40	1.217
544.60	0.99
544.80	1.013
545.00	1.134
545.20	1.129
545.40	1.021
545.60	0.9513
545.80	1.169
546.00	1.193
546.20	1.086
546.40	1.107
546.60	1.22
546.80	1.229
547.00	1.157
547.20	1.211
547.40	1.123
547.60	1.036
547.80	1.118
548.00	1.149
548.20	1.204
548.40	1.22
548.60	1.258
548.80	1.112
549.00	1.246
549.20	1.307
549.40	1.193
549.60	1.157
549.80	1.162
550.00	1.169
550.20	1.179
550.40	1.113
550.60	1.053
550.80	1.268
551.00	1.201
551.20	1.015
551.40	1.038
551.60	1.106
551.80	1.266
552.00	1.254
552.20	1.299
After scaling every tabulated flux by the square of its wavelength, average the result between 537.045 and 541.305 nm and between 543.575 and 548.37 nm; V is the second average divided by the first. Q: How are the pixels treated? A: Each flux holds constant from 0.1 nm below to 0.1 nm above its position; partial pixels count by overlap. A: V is 1.04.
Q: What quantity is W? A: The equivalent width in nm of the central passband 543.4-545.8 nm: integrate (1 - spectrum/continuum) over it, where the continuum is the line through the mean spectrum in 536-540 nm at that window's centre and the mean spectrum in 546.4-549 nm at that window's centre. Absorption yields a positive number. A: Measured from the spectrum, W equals 0.07 nm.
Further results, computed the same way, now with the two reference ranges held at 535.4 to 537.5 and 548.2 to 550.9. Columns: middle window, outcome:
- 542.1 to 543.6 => 0.02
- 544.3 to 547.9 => 0.17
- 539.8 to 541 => 0.07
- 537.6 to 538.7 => -0.08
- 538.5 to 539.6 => -0.04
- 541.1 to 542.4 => -0.10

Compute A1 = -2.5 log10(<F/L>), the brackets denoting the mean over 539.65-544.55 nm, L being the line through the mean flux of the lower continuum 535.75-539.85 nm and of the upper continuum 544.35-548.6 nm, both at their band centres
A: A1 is -0.02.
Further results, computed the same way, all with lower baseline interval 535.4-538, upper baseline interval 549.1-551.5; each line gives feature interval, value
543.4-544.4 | -0.07 mag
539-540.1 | 0.02 mag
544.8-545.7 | 0.10 mag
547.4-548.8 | 0.00 mag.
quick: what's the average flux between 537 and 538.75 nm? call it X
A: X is 1.16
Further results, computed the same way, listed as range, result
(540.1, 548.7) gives 1.15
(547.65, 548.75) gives 1.18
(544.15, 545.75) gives 1.09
